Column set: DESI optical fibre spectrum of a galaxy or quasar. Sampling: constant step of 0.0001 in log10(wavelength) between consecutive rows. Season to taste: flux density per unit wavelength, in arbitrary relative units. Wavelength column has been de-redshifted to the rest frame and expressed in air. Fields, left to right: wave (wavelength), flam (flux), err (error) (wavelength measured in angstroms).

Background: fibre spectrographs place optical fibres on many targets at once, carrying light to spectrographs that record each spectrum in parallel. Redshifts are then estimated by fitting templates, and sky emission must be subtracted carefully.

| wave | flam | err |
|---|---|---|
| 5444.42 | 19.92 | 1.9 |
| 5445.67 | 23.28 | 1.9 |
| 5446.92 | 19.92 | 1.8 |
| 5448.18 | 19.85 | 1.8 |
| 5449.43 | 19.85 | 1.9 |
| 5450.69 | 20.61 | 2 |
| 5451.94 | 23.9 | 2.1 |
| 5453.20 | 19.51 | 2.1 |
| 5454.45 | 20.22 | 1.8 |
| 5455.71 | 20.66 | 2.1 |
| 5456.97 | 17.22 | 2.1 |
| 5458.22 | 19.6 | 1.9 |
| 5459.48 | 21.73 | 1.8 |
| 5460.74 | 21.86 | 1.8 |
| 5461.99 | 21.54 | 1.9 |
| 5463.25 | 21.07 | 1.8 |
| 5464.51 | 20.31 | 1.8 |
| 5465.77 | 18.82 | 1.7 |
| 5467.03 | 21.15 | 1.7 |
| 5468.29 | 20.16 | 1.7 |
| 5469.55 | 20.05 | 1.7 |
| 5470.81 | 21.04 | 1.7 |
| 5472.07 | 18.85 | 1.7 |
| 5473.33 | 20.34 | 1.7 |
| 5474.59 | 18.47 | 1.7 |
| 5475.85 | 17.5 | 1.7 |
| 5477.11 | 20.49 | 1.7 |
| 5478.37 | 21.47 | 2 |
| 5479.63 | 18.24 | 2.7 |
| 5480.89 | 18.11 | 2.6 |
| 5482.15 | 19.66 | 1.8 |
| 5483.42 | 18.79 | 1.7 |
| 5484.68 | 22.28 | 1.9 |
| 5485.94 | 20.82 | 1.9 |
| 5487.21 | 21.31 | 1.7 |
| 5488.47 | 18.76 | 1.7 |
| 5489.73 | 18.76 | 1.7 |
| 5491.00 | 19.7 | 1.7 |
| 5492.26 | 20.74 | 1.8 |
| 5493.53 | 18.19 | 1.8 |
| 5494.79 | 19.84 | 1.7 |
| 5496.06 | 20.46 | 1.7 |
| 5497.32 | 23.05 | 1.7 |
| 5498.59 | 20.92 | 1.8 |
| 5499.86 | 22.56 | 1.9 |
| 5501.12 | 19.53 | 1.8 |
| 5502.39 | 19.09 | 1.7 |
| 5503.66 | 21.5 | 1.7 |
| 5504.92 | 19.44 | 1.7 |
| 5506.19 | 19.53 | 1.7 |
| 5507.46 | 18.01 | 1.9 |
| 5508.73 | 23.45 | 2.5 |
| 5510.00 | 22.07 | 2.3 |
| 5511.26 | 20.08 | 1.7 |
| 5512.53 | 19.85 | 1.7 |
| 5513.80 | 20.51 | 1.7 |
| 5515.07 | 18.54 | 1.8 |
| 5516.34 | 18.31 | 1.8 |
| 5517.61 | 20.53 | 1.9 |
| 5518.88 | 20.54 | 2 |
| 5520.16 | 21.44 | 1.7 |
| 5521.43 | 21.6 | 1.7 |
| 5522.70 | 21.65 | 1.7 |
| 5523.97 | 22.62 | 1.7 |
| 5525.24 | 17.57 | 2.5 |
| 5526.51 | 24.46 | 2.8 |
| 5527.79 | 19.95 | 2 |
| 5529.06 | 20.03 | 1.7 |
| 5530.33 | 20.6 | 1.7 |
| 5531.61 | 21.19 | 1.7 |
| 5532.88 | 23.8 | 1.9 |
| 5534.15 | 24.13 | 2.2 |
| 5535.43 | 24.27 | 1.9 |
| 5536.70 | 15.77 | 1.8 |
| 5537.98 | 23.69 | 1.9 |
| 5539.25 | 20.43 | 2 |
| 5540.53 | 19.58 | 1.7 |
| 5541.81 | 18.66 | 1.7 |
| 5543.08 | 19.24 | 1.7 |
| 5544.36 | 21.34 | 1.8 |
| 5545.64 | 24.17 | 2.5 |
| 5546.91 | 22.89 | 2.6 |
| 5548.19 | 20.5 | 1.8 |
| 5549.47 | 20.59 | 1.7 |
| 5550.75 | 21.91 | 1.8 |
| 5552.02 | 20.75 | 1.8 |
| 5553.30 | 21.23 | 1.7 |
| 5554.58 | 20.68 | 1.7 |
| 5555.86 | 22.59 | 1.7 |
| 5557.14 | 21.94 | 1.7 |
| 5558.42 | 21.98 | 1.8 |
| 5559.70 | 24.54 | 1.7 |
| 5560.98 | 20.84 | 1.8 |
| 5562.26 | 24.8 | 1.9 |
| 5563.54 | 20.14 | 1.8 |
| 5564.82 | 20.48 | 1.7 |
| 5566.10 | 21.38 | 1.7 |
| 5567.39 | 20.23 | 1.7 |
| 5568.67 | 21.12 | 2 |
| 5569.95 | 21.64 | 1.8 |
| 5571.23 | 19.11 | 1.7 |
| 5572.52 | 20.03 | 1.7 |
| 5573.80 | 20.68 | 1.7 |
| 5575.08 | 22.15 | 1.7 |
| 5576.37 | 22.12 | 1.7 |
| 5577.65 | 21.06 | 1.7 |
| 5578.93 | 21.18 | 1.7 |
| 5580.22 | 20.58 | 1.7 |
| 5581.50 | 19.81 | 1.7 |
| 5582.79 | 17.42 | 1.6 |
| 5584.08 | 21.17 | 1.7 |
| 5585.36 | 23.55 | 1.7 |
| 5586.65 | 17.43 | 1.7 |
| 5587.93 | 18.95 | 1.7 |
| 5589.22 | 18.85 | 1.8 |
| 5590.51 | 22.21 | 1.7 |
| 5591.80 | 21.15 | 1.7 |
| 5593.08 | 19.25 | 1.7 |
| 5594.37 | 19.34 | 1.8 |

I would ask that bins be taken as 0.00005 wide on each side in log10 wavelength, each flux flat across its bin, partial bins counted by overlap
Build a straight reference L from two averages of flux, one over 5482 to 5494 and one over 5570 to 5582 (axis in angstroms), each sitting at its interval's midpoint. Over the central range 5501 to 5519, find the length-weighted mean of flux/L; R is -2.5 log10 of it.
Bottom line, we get 0.004 mag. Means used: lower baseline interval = 19.9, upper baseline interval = 20.8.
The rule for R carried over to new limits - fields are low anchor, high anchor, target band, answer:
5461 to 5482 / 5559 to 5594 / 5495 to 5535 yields -0.032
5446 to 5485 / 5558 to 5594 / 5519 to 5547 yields -0.038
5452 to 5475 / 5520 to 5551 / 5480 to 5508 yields 0.034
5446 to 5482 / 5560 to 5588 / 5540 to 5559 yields -0.029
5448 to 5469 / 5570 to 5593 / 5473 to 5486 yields 0.048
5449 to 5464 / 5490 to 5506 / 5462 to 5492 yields 0.034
